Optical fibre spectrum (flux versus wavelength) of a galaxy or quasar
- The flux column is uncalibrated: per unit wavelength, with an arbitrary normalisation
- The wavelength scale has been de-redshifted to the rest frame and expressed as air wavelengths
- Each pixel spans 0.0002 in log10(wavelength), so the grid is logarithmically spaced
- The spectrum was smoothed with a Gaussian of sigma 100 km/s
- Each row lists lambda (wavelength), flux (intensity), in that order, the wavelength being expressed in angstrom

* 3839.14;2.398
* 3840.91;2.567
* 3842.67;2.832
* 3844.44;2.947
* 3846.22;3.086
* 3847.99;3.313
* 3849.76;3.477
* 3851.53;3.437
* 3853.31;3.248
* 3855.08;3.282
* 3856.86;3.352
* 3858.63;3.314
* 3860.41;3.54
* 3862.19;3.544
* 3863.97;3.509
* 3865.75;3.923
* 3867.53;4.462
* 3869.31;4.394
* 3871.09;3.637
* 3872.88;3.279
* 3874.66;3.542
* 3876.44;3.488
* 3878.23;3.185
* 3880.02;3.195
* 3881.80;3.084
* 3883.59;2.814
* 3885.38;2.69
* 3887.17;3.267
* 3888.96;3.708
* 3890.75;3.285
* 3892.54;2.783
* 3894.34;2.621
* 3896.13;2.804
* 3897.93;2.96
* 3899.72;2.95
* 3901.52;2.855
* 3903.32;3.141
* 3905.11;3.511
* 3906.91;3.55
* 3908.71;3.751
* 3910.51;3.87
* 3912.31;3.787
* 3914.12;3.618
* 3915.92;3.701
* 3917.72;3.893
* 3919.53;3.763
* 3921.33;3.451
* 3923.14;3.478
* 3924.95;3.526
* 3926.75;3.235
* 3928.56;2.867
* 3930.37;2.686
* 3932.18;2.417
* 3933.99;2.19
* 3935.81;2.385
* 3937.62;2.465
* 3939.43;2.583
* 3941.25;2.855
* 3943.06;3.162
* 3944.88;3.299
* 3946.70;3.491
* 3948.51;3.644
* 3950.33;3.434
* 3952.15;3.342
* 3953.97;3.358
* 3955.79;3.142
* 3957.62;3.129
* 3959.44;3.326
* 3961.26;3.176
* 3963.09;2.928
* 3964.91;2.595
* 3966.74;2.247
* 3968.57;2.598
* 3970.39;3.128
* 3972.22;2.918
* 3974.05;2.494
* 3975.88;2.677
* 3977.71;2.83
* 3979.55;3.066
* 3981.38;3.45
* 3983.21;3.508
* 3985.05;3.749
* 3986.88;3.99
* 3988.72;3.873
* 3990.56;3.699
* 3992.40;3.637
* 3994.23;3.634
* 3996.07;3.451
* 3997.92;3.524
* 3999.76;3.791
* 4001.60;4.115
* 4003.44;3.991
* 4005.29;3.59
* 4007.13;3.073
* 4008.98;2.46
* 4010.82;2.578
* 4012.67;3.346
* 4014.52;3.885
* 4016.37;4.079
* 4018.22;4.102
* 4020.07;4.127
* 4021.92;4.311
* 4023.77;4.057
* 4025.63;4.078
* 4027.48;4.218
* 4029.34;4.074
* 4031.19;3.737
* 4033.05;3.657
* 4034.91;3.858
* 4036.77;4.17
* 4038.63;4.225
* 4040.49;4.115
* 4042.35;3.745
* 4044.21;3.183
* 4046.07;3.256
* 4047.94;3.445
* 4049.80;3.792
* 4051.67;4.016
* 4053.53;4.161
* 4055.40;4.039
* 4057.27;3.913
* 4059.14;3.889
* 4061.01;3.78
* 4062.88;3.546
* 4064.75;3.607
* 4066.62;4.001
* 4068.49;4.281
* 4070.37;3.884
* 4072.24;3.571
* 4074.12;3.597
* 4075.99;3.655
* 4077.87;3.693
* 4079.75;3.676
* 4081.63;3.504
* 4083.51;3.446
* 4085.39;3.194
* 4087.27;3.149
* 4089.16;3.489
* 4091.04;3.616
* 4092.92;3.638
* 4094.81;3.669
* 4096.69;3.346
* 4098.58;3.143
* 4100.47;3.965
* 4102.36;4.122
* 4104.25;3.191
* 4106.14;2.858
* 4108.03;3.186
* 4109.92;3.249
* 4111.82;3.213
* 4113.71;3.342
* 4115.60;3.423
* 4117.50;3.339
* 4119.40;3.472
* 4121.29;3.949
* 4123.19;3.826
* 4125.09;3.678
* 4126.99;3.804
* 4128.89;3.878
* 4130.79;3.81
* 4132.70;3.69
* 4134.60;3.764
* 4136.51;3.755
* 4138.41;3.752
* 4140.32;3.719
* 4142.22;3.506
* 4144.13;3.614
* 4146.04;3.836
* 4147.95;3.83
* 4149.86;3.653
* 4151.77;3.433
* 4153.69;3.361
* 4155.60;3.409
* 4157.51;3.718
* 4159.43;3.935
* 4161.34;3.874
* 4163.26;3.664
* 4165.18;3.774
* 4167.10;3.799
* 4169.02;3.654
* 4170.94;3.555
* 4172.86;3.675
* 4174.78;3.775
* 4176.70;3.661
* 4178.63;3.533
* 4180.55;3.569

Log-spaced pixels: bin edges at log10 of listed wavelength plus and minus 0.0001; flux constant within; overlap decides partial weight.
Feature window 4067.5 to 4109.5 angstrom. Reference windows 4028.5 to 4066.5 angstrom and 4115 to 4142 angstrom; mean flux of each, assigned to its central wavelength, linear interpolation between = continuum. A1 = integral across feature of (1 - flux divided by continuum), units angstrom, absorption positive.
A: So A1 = 2.5 angstrom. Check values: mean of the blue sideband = 3.81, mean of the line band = 3.54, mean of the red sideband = 3.7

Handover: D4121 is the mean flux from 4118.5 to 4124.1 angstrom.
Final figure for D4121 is 3.75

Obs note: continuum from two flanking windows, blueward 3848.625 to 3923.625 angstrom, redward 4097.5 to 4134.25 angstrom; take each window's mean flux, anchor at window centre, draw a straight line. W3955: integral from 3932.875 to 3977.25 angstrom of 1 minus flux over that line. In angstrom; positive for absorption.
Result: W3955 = 6.6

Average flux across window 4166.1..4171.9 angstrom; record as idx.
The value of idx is 3.67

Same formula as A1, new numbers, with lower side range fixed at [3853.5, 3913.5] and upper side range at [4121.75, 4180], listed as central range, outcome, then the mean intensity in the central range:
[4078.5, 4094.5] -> 0.63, 3.48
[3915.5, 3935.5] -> 1.48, 3.16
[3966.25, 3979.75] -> 2.85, 2.74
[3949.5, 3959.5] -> 0.49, 3.28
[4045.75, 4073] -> -1.84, 3.83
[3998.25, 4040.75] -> -3.20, 3.8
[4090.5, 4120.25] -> 1.81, 3.42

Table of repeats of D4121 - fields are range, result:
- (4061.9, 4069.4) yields 3.86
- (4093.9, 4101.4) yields 3.53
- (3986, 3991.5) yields 3.85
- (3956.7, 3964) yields 3.14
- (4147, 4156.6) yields 3.54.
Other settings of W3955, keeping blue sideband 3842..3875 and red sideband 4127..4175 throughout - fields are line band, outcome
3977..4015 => 1.04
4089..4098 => 0.28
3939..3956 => 1.42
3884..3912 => 2.57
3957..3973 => 3.02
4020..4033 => -1.61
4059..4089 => -0.02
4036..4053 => -0.74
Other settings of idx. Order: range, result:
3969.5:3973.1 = 3.02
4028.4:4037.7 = 3.9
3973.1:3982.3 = 2.9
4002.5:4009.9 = 3.28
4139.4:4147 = 3.67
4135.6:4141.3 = 3.75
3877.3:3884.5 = 3.07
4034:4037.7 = 4.01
